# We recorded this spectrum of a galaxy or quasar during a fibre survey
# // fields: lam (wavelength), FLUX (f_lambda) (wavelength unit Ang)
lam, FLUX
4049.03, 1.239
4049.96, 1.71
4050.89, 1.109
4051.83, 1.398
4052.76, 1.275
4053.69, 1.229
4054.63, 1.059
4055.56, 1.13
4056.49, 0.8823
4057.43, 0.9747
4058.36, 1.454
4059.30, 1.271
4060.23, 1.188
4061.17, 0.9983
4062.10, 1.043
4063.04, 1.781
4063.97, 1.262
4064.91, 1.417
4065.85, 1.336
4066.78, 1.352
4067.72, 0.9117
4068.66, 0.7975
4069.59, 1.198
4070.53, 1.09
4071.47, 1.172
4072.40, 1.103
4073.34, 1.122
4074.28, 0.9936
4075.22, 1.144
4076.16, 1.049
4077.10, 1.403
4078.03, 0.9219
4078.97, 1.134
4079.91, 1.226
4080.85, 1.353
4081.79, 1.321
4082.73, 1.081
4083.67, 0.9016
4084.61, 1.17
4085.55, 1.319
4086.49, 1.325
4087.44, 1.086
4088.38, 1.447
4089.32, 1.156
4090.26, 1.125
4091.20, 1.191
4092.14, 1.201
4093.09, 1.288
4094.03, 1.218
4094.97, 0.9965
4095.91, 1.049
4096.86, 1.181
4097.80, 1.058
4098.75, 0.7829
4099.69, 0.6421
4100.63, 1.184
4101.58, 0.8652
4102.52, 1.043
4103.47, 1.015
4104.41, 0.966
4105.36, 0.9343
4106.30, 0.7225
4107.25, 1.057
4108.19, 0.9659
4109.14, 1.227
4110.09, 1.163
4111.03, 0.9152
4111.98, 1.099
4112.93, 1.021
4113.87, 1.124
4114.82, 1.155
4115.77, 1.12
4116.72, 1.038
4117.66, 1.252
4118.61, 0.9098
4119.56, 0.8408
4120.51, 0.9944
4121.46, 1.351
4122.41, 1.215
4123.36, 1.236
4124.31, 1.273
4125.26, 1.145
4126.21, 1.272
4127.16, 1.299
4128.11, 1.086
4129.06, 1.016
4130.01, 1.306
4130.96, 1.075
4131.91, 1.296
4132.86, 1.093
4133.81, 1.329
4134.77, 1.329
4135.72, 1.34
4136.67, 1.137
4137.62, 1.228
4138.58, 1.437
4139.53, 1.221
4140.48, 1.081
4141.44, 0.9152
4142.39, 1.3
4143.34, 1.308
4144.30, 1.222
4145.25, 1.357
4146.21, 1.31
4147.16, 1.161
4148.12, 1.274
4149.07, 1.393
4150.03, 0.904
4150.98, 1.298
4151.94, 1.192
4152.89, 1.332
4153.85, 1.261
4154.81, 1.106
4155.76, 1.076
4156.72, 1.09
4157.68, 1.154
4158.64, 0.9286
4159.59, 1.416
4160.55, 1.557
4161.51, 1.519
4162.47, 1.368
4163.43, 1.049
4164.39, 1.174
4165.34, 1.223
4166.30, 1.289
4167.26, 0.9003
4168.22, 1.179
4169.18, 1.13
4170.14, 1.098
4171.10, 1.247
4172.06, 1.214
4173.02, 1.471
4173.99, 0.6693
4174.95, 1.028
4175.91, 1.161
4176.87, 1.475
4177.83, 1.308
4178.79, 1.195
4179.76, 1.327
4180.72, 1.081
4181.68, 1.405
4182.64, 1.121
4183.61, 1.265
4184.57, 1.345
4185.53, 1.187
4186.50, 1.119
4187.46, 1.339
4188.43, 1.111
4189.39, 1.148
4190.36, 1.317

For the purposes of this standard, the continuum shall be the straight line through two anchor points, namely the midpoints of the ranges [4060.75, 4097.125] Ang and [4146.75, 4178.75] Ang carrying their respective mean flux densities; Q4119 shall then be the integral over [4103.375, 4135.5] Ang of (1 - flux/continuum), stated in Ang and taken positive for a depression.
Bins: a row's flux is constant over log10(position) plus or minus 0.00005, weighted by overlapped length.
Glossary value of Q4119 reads 2.0 Ang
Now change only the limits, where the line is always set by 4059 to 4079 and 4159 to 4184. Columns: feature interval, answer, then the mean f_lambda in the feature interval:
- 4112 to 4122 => 0.9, 1.08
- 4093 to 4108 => 2.4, 0.993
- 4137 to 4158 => 0.0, 1.21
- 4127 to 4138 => -0.1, 1.21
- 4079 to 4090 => -0.3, 1.21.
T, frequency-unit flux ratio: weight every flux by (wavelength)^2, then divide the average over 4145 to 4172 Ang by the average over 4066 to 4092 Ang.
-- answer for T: 1.09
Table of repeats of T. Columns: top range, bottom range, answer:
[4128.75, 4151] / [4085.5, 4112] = 1.16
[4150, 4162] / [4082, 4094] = 1.06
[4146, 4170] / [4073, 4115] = 1.14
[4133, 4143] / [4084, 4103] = 1.13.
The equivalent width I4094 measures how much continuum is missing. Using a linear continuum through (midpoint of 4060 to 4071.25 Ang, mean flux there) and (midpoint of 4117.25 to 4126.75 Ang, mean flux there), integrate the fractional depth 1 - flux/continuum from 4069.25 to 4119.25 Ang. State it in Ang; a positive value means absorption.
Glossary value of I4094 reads 3.21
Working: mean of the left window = 1.2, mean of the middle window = 1.1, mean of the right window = 1.15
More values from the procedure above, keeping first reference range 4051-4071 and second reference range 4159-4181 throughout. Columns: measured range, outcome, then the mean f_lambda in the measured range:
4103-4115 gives 1.8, 1.03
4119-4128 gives 0.3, 1.17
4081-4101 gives 1.1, 1.13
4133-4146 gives -0.3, 1.24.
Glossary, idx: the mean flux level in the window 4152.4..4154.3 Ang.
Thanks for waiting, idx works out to 1.3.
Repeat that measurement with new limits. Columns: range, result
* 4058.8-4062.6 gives 1.13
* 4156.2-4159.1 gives 1.06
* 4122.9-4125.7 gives 1.22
